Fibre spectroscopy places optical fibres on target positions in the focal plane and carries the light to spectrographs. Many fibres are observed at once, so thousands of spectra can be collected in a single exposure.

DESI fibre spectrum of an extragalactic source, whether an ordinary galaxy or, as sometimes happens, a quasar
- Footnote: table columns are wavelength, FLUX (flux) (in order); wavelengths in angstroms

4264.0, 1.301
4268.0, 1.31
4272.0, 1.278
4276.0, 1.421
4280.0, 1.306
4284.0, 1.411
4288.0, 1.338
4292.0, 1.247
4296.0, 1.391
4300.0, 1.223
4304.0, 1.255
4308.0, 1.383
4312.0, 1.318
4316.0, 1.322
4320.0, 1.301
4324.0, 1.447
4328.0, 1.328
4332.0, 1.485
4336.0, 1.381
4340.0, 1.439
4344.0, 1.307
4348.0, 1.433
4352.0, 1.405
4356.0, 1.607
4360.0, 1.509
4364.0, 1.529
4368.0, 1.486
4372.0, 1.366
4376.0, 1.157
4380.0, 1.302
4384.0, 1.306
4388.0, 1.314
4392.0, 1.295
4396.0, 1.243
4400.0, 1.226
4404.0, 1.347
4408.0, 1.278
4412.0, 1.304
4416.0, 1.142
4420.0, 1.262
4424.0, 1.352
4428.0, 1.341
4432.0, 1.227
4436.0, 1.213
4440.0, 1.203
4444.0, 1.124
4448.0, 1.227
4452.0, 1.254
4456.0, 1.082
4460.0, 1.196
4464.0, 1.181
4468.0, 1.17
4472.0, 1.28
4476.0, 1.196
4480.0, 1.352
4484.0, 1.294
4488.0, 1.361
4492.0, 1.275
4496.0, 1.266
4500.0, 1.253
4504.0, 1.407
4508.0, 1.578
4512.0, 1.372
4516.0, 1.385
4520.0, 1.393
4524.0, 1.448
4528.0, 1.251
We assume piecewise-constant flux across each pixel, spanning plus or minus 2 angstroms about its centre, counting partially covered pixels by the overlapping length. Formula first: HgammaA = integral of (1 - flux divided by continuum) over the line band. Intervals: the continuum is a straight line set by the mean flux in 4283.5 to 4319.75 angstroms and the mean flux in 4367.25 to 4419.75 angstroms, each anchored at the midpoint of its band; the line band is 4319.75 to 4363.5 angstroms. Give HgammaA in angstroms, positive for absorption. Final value -4.3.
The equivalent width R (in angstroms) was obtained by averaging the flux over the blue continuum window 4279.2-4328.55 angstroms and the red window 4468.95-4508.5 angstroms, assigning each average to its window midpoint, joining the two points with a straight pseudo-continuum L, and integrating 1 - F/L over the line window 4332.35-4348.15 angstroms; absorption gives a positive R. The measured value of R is -0.82 angstroms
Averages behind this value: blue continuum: 1.33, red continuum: 1.31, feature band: 1.39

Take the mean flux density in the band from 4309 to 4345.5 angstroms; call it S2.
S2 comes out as 1.37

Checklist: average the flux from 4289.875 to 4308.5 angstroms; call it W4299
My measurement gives 1.29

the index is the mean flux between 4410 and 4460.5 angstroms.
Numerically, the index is 1.23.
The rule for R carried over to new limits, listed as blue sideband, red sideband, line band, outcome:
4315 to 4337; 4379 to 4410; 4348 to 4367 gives -2.35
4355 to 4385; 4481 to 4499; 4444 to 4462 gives 2.02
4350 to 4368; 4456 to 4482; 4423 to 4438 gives 0.48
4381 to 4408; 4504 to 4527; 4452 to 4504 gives 5.04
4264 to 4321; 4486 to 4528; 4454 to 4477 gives 2.97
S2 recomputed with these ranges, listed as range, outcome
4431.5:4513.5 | 1.26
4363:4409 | 1.32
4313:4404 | 1.37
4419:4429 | 1.32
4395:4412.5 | 1.28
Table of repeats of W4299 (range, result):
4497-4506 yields 1.32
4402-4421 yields 1.27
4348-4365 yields 1.5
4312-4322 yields 1.31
